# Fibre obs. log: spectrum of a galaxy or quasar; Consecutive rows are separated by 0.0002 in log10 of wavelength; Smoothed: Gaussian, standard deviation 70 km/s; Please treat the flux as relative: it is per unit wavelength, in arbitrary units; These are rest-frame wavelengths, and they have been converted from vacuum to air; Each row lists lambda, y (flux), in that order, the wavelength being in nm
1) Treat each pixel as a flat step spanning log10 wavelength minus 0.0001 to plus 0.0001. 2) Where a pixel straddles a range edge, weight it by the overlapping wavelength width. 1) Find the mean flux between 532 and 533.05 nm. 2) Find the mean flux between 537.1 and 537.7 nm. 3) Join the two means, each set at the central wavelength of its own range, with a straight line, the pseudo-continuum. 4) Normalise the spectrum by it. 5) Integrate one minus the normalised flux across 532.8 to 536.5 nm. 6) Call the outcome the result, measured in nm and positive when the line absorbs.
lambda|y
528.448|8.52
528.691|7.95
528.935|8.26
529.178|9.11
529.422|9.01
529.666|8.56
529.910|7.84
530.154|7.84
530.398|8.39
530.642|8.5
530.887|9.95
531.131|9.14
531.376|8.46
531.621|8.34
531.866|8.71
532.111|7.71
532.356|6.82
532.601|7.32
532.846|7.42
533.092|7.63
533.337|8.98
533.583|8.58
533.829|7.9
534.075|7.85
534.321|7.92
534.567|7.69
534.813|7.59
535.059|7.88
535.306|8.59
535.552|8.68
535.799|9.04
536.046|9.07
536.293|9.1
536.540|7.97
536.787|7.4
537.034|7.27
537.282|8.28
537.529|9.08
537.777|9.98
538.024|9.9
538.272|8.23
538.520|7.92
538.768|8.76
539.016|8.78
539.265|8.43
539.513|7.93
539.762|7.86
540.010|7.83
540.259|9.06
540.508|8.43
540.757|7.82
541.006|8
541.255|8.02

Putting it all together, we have -0.17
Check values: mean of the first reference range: 7.34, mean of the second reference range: 8.64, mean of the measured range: 8.27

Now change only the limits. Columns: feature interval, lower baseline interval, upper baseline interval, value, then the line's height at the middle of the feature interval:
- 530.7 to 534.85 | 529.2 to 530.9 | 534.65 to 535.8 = 0.13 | 8.39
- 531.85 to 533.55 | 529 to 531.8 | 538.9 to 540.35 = 0.15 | 8.56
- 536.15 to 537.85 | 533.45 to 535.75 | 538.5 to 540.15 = -0.05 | 8.18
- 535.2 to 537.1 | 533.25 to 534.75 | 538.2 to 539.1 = -0.04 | 8.25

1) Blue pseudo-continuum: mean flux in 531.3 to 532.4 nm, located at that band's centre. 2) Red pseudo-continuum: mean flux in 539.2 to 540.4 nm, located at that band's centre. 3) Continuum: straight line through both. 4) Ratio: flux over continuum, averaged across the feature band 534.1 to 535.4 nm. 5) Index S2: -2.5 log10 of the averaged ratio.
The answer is 0.03 mag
